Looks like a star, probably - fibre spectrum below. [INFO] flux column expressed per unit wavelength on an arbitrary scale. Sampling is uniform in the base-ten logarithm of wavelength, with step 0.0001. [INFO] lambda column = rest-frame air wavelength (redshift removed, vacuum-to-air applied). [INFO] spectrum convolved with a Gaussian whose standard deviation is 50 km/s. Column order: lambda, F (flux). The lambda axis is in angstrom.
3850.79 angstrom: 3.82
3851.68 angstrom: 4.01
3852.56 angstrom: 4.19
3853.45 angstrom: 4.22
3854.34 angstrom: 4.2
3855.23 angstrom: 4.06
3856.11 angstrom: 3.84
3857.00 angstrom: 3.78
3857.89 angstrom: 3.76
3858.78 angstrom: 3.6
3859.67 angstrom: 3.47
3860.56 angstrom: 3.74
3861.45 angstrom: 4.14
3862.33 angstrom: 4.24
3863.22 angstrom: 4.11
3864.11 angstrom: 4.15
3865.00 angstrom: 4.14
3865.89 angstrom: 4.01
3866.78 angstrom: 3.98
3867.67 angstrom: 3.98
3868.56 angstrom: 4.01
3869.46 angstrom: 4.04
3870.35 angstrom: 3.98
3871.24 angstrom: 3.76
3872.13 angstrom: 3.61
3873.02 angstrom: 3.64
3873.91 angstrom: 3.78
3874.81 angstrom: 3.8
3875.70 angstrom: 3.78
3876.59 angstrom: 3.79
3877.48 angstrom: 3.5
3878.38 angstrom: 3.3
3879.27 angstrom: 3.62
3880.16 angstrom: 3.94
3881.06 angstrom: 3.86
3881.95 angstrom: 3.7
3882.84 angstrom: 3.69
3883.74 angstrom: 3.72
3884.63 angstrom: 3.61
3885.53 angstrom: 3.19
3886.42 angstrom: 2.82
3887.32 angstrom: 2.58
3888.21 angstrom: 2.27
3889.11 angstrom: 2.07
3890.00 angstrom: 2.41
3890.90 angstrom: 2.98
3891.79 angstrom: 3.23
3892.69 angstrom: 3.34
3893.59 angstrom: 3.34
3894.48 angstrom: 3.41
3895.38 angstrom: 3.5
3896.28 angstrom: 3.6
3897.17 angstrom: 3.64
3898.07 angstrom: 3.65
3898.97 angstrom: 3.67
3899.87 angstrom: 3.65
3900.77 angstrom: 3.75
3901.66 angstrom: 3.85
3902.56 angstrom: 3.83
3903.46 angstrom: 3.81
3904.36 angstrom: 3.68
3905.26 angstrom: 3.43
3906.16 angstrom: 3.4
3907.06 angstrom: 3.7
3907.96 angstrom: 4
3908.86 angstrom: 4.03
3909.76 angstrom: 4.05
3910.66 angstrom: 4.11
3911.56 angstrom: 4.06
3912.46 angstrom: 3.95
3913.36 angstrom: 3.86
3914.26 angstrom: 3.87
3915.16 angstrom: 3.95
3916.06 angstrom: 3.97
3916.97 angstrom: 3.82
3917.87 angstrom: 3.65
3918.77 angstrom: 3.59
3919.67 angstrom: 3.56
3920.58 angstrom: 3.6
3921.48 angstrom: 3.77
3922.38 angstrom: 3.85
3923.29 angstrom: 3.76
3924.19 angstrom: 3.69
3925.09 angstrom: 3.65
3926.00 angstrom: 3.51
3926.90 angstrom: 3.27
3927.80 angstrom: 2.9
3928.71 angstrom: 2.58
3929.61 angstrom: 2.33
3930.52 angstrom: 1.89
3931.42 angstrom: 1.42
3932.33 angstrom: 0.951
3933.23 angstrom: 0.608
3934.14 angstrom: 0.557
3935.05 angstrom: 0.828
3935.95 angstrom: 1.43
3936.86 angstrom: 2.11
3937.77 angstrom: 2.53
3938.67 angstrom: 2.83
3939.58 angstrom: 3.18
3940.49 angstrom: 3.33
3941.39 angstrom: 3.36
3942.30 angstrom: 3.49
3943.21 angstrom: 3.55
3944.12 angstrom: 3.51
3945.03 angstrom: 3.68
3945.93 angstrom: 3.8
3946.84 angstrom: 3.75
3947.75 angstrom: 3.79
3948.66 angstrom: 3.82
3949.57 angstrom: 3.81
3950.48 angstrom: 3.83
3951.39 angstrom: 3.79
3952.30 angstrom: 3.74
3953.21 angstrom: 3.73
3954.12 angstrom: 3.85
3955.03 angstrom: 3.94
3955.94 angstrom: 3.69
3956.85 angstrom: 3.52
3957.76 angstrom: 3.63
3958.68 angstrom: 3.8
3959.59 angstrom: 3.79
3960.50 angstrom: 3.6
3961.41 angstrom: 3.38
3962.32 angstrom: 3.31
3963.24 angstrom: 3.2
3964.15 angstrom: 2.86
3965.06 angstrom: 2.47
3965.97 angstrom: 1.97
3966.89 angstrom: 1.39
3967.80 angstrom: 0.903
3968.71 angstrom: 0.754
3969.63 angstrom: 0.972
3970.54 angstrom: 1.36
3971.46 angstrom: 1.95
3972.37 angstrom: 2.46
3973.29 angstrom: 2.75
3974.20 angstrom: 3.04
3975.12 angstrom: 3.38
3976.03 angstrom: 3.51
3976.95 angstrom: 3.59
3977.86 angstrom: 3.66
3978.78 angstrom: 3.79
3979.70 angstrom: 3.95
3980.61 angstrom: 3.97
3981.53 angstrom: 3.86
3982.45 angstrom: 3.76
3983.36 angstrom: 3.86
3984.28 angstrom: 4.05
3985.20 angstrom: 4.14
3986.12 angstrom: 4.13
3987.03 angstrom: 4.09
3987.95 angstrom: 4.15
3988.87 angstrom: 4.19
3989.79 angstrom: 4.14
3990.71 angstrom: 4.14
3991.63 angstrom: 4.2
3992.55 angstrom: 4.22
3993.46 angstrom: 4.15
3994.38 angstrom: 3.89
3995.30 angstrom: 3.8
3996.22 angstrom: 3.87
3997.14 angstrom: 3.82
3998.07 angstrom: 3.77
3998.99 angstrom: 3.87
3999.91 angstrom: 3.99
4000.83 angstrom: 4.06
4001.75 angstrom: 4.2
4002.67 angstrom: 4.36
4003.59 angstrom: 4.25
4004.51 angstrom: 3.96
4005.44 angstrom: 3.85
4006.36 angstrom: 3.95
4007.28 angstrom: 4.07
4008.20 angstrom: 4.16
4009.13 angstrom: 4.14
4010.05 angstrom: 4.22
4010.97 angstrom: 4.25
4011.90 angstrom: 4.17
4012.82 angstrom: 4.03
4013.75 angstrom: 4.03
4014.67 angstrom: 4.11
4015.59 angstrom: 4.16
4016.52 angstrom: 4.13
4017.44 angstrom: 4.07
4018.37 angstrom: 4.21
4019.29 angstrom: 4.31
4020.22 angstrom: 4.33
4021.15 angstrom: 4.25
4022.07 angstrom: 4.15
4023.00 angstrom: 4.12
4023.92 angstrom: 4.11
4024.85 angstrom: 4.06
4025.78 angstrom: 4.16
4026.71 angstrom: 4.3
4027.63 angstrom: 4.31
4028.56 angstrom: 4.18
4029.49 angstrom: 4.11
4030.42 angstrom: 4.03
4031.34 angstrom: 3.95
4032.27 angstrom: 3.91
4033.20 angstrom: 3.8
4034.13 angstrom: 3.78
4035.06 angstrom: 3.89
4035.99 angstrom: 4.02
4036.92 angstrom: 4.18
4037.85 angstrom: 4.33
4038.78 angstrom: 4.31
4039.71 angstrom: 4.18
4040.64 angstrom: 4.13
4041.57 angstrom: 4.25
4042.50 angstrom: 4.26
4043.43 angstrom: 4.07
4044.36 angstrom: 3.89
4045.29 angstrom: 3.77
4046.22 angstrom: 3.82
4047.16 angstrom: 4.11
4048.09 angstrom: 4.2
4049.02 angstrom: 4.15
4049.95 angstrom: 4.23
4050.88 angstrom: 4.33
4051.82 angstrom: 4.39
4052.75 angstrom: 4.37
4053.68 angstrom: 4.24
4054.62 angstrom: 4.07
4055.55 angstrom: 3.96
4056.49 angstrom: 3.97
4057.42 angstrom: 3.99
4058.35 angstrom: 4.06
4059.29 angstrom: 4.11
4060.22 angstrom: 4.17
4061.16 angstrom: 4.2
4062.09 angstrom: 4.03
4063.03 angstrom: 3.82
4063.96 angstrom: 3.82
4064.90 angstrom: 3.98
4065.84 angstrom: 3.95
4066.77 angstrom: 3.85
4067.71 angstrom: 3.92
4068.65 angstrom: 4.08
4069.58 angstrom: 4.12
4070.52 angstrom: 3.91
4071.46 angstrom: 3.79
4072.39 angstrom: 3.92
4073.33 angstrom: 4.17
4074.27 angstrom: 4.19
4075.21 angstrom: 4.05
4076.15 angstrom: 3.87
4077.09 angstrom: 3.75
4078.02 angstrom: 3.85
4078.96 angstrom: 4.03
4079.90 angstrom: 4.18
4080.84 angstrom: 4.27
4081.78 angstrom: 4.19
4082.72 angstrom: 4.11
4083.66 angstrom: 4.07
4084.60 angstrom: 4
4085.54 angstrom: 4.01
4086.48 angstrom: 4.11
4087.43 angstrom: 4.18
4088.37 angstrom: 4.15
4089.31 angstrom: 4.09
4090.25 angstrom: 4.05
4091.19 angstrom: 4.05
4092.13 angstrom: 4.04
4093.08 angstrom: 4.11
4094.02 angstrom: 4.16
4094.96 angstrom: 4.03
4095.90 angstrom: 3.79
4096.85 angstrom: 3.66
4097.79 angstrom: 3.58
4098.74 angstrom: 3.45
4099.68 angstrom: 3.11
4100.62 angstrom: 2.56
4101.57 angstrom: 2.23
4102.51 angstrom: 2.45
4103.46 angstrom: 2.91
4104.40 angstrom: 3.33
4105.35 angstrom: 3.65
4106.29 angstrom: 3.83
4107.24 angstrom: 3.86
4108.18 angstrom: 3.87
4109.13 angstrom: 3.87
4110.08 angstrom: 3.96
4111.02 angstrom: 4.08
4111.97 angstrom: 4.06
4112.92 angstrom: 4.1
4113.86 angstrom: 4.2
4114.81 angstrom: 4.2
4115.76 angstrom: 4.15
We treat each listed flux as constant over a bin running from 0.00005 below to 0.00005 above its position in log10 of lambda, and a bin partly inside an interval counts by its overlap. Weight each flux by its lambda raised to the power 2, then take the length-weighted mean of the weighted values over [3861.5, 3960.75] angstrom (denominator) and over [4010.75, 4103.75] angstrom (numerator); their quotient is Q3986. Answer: 1.3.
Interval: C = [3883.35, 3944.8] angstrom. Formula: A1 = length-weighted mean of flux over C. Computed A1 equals 3.19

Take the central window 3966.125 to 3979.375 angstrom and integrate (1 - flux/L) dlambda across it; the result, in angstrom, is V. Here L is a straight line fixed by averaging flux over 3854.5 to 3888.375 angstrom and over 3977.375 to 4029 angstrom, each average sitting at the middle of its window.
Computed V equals 5.3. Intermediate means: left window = 3.73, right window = 4.07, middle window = 2.4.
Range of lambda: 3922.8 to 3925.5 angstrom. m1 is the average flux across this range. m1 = 3.7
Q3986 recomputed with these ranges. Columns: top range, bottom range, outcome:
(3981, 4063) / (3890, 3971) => 1.34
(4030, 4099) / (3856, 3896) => 1.24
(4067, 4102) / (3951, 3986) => 1.31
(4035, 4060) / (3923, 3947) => 1.64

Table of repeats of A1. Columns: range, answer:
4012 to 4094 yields 4.08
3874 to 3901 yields 3.38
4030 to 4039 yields 4.01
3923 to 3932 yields 2.86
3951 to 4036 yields 3.7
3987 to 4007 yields 4.04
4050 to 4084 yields 4.05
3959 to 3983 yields 2.84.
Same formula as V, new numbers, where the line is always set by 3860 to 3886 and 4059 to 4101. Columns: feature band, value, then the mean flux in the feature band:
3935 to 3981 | 9.4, 3.08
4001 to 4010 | -0.5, 4.11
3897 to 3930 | 1.6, 3.66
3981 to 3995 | -0.6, 4.06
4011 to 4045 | -1.8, 4.12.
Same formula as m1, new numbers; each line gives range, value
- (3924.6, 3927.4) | 3.48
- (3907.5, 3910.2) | 4.03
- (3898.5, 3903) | 3.75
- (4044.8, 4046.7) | 3.79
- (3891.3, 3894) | 3.3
